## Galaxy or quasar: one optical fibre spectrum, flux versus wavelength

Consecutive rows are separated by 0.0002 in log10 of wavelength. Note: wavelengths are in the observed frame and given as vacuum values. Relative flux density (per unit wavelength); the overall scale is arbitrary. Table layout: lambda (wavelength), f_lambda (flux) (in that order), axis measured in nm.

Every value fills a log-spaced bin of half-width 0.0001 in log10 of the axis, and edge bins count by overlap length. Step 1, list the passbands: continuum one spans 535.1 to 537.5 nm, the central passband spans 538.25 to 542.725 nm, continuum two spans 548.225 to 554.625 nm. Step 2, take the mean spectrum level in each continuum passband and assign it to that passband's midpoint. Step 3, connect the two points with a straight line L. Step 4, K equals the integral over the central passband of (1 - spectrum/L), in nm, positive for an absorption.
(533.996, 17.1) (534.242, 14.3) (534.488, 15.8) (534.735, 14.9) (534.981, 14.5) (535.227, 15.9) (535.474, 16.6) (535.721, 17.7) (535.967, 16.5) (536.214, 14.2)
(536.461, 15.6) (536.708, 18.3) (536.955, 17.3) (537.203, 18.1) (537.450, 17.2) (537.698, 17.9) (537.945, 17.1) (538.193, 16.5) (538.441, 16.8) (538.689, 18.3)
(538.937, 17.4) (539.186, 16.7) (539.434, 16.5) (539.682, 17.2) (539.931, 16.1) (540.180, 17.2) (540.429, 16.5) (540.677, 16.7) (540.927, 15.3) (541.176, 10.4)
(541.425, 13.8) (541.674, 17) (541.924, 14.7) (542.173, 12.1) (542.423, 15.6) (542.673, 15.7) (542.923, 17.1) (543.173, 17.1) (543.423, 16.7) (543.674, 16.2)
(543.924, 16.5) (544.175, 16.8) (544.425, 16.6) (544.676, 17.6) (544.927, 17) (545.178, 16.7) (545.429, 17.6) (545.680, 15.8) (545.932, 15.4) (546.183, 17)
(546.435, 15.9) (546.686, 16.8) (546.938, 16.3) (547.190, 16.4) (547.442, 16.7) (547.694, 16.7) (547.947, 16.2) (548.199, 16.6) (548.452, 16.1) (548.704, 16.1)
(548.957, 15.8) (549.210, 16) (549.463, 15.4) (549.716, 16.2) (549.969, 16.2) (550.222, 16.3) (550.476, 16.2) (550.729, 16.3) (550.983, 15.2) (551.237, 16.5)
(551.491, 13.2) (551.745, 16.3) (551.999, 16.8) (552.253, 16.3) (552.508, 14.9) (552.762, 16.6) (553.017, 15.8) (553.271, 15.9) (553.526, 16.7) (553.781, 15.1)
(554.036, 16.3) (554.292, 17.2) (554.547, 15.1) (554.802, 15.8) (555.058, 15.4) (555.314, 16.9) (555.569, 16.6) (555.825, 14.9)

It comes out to 0.20 nm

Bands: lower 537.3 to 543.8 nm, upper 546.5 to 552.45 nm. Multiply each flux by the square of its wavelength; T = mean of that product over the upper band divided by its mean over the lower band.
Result 1.0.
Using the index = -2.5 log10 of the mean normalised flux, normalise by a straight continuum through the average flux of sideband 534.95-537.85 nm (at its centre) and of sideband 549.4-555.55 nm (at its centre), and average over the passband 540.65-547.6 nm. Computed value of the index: 0.03 mag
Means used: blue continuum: 16.7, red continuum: 16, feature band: 16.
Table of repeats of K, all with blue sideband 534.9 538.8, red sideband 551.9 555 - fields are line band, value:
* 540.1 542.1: 0.18 nm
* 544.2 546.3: -0.04 nm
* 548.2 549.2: 0.01 nm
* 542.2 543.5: 0.03 nm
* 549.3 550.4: 0.01 nm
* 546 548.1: -0.02 nm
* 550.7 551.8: 0.05 nm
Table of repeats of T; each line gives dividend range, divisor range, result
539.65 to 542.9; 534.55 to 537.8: 0.94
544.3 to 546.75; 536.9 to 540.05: 1.00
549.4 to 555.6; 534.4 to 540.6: 1.01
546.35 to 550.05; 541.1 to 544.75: 1.06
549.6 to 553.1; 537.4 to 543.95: 1.03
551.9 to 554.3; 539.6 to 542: 1.09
